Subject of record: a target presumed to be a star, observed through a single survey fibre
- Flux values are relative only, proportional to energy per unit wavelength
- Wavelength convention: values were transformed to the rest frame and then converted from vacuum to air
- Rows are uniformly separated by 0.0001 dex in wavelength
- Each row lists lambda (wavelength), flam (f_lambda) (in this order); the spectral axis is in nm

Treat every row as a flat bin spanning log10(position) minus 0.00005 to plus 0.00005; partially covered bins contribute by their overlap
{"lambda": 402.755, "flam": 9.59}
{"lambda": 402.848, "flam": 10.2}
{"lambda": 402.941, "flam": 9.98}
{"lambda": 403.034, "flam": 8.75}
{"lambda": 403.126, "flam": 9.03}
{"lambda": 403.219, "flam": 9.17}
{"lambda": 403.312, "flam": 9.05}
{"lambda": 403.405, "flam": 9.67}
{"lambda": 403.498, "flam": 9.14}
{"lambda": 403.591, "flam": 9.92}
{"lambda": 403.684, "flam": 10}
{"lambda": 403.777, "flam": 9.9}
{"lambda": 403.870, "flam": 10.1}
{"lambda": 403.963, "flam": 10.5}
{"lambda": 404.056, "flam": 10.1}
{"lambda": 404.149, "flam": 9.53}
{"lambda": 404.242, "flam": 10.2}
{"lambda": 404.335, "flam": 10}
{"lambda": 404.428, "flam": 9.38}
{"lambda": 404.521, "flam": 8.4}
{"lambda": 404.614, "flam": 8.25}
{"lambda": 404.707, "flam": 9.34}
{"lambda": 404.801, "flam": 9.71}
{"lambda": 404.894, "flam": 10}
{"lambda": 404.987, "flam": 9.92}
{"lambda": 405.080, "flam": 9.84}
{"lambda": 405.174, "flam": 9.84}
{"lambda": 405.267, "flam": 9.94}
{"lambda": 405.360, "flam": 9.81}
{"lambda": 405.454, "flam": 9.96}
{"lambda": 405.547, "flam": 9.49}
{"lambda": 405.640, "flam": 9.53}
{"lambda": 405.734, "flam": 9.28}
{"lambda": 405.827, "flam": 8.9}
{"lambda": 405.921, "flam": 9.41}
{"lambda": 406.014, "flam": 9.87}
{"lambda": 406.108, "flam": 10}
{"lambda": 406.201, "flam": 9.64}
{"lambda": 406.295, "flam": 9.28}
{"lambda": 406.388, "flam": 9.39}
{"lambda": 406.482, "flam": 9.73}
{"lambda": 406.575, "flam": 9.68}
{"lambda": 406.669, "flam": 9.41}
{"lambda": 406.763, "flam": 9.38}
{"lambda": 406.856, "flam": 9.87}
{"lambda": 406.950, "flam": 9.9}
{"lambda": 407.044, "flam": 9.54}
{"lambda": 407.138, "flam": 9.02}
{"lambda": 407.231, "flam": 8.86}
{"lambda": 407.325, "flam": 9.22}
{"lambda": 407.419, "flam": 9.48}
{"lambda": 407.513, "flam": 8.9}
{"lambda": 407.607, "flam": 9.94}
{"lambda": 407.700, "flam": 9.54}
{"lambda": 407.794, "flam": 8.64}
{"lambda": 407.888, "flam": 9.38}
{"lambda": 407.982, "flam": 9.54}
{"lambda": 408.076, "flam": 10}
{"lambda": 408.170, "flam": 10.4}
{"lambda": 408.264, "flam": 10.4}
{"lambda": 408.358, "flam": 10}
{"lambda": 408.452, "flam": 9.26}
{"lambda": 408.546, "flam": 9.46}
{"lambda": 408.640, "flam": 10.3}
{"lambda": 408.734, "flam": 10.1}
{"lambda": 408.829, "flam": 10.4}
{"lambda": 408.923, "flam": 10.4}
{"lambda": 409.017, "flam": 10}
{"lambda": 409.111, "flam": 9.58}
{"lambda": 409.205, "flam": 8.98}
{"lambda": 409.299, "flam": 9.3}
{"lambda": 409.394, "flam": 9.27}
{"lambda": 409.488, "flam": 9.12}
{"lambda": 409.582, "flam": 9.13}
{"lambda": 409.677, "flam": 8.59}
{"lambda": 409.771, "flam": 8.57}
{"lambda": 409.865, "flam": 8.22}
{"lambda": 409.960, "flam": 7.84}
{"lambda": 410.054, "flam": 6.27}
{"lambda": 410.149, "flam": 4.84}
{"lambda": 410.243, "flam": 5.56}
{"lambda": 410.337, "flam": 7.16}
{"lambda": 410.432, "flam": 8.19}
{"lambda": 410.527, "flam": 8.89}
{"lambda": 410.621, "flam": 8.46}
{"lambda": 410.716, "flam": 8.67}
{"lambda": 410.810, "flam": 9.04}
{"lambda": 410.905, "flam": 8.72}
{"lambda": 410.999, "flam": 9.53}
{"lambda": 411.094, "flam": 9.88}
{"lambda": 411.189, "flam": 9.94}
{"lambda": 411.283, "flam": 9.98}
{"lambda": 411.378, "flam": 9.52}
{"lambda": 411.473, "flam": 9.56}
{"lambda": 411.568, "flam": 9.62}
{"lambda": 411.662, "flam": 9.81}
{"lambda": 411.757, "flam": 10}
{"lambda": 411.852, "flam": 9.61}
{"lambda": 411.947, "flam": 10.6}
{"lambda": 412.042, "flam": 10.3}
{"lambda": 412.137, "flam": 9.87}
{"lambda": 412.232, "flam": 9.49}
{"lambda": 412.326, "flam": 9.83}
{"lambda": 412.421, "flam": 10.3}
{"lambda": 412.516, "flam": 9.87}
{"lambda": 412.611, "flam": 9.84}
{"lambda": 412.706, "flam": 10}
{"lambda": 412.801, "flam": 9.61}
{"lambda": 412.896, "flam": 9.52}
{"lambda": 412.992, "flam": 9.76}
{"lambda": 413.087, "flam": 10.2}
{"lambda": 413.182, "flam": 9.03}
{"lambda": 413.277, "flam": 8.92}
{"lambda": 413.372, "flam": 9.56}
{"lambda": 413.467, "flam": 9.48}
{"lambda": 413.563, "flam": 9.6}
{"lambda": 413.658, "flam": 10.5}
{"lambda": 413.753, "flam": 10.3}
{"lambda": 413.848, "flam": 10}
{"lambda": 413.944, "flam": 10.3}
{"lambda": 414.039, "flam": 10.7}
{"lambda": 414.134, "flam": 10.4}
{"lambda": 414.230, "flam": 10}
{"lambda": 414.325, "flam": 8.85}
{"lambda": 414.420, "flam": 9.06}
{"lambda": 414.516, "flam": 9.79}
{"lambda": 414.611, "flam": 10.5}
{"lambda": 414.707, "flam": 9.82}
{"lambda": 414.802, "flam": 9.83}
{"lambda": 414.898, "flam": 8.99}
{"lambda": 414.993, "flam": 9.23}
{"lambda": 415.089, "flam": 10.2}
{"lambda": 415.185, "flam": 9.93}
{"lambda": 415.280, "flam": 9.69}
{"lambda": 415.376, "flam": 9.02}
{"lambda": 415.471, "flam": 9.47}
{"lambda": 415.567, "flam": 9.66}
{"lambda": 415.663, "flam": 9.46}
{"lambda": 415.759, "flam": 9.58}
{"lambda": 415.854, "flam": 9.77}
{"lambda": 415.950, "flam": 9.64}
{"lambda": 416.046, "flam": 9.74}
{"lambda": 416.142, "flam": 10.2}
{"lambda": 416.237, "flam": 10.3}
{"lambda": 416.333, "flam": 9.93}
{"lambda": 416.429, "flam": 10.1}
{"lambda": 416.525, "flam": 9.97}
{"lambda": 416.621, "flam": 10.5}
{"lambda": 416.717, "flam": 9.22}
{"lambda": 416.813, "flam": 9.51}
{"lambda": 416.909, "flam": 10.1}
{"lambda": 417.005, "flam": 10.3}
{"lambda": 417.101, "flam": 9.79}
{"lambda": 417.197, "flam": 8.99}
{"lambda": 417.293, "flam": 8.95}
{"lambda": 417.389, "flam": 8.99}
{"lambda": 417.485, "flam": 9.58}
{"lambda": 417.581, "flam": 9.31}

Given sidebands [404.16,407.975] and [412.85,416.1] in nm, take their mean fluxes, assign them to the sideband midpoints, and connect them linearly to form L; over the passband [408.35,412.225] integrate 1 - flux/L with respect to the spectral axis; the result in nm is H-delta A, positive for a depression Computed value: 0.21 nm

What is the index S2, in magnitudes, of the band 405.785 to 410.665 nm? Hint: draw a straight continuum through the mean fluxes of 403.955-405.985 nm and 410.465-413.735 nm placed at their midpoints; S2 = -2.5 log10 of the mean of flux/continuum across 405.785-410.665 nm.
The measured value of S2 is 0.05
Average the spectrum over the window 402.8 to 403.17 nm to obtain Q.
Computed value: 9.5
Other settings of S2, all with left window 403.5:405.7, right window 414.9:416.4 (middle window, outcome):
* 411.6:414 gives -0.02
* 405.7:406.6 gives 0.02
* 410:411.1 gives 0.23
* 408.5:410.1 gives 0.06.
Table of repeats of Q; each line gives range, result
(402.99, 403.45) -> 9.14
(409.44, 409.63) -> 9.12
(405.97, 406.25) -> 9.82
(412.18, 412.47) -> 9.9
